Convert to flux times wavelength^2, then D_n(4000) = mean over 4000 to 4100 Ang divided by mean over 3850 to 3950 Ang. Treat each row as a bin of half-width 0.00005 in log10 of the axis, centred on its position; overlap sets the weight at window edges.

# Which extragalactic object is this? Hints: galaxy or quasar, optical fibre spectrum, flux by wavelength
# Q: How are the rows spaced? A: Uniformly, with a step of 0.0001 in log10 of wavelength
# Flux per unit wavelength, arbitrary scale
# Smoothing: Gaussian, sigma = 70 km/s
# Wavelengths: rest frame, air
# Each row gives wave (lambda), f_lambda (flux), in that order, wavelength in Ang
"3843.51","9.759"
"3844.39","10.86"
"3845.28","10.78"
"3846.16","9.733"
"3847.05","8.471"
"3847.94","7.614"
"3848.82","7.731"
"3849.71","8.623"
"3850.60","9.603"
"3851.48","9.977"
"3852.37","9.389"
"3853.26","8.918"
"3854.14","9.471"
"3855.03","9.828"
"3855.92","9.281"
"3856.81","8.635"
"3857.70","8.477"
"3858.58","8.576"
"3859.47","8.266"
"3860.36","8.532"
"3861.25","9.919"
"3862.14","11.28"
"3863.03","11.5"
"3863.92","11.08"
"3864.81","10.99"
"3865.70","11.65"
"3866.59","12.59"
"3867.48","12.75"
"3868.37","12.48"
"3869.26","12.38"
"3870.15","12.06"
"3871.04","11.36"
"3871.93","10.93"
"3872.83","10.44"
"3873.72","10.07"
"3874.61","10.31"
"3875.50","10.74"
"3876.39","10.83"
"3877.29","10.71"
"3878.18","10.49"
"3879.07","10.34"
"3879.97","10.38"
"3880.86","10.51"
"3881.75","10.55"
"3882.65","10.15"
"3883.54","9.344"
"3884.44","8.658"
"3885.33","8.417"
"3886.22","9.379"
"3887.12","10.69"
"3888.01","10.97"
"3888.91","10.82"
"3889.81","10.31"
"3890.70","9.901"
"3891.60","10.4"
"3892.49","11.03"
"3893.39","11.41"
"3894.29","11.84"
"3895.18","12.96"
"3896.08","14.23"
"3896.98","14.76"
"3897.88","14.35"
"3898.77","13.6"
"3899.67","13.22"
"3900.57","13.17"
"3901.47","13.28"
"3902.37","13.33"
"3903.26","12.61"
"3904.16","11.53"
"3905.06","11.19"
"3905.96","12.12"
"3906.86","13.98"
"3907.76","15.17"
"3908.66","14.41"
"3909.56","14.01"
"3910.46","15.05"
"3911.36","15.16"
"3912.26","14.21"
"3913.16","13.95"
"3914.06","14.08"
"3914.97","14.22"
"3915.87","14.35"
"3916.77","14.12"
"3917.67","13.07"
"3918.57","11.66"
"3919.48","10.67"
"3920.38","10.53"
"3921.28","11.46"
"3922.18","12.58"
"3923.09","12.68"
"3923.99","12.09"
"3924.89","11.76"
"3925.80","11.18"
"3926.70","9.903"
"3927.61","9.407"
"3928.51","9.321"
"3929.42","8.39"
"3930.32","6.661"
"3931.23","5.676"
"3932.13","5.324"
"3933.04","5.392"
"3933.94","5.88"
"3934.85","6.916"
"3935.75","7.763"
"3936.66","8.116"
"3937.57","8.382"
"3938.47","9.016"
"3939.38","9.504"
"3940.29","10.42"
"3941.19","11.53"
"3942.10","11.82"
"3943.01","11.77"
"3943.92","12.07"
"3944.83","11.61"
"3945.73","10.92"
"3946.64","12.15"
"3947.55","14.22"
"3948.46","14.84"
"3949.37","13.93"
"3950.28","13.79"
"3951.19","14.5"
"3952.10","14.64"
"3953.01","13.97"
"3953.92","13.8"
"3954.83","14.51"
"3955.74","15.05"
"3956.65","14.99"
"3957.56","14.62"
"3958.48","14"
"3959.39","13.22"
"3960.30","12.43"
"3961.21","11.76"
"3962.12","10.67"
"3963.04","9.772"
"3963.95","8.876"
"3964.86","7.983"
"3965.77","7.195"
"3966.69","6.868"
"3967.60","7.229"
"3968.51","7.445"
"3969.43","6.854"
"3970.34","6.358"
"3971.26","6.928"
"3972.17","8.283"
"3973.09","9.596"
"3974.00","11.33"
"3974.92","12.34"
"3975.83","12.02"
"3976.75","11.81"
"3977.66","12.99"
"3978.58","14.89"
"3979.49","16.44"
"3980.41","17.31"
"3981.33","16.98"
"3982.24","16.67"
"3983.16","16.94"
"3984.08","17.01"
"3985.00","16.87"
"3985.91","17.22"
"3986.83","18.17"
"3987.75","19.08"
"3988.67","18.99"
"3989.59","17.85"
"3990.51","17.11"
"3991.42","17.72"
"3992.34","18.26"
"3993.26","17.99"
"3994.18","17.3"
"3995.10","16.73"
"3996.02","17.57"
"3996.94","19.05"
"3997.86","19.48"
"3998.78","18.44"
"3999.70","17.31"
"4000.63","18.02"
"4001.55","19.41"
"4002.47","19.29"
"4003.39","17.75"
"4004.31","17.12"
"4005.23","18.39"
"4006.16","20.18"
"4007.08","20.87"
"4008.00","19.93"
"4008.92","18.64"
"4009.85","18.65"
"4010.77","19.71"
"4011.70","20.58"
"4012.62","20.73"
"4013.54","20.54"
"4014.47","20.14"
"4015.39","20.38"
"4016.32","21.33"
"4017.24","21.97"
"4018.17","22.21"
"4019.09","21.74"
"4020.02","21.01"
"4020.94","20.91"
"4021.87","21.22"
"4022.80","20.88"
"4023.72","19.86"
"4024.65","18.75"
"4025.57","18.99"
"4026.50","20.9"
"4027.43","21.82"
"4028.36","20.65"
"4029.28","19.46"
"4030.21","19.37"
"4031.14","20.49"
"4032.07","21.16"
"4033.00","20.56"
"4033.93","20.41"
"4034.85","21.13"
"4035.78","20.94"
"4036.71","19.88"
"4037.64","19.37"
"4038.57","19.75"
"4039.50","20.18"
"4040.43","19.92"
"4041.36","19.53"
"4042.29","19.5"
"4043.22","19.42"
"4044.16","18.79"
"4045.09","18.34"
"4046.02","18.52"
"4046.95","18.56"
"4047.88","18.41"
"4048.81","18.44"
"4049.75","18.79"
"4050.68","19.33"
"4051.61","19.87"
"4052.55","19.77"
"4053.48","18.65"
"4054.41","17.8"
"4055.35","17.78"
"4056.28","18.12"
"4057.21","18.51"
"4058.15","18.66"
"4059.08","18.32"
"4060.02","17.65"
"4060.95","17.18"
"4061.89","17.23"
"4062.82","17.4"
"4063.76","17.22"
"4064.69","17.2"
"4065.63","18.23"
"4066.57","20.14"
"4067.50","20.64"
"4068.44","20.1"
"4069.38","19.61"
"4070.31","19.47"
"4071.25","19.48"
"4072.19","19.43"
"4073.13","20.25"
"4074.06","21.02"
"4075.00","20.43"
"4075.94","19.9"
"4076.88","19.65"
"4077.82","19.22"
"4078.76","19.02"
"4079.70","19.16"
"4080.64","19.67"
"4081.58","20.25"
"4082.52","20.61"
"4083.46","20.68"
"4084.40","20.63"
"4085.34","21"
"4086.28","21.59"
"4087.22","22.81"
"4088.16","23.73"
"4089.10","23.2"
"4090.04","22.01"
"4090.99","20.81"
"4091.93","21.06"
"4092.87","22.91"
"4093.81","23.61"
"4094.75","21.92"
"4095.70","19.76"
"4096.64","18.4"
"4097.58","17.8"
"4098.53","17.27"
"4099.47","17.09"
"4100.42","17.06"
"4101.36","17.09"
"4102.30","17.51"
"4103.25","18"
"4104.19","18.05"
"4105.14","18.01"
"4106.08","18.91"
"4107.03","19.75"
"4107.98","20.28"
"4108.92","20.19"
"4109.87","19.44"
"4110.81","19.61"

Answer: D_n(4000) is 1.9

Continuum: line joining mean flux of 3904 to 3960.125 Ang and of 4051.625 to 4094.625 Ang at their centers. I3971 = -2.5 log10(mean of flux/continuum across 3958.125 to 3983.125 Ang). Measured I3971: 0.25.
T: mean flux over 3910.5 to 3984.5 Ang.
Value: 11.5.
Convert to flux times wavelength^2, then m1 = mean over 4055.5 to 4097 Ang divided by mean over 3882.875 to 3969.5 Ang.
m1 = 1.88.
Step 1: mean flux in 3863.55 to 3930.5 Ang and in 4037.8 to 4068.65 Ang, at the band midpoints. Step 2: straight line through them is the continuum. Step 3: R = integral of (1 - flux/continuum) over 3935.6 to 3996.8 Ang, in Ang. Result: 7.6 Ang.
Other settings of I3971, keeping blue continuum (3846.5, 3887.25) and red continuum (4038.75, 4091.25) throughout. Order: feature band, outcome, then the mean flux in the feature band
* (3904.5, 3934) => 0.082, 11.6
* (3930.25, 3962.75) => 0.227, 11.3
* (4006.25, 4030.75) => -0.182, 20.4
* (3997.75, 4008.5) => -0.140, 18.8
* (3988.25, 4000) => -0.119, 18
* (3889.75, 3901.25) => -0.093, 12.5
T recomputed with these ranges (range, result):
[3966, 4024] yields 16.8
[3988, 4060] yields 19.4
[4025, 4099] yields 19.7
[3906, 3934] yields 11.6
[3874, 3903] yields 11.3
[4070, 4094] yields 20.8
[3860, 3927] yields 11.9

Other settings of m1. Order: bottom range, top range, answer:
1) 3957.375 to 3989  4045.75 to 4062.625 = 1.54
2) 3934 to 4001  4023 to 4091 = 1.55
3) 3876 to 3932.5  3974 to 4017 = 1.61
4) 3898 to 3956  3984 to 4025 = 1.69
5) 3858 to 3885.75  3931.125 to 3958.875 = 1.12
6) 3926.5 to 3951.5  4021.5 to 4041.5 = 2.13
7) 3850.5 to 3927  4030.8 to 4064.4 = 1.79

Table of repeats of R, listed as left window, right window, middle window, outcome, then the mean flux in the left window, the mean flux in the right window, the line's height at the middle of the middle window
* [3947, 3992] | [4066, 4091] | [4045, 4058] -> 0.0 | 13.2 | 20.5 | 18.7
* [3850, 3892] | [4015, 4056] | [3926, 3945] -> 7.2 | 10.3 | 19.9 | 14.1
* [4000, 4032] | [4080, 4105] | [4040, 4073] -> 2.2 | 20.1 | 20.1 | 20.1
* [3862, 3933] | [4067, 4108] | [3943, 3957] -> 0.3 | 11.5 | 20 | 13.9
